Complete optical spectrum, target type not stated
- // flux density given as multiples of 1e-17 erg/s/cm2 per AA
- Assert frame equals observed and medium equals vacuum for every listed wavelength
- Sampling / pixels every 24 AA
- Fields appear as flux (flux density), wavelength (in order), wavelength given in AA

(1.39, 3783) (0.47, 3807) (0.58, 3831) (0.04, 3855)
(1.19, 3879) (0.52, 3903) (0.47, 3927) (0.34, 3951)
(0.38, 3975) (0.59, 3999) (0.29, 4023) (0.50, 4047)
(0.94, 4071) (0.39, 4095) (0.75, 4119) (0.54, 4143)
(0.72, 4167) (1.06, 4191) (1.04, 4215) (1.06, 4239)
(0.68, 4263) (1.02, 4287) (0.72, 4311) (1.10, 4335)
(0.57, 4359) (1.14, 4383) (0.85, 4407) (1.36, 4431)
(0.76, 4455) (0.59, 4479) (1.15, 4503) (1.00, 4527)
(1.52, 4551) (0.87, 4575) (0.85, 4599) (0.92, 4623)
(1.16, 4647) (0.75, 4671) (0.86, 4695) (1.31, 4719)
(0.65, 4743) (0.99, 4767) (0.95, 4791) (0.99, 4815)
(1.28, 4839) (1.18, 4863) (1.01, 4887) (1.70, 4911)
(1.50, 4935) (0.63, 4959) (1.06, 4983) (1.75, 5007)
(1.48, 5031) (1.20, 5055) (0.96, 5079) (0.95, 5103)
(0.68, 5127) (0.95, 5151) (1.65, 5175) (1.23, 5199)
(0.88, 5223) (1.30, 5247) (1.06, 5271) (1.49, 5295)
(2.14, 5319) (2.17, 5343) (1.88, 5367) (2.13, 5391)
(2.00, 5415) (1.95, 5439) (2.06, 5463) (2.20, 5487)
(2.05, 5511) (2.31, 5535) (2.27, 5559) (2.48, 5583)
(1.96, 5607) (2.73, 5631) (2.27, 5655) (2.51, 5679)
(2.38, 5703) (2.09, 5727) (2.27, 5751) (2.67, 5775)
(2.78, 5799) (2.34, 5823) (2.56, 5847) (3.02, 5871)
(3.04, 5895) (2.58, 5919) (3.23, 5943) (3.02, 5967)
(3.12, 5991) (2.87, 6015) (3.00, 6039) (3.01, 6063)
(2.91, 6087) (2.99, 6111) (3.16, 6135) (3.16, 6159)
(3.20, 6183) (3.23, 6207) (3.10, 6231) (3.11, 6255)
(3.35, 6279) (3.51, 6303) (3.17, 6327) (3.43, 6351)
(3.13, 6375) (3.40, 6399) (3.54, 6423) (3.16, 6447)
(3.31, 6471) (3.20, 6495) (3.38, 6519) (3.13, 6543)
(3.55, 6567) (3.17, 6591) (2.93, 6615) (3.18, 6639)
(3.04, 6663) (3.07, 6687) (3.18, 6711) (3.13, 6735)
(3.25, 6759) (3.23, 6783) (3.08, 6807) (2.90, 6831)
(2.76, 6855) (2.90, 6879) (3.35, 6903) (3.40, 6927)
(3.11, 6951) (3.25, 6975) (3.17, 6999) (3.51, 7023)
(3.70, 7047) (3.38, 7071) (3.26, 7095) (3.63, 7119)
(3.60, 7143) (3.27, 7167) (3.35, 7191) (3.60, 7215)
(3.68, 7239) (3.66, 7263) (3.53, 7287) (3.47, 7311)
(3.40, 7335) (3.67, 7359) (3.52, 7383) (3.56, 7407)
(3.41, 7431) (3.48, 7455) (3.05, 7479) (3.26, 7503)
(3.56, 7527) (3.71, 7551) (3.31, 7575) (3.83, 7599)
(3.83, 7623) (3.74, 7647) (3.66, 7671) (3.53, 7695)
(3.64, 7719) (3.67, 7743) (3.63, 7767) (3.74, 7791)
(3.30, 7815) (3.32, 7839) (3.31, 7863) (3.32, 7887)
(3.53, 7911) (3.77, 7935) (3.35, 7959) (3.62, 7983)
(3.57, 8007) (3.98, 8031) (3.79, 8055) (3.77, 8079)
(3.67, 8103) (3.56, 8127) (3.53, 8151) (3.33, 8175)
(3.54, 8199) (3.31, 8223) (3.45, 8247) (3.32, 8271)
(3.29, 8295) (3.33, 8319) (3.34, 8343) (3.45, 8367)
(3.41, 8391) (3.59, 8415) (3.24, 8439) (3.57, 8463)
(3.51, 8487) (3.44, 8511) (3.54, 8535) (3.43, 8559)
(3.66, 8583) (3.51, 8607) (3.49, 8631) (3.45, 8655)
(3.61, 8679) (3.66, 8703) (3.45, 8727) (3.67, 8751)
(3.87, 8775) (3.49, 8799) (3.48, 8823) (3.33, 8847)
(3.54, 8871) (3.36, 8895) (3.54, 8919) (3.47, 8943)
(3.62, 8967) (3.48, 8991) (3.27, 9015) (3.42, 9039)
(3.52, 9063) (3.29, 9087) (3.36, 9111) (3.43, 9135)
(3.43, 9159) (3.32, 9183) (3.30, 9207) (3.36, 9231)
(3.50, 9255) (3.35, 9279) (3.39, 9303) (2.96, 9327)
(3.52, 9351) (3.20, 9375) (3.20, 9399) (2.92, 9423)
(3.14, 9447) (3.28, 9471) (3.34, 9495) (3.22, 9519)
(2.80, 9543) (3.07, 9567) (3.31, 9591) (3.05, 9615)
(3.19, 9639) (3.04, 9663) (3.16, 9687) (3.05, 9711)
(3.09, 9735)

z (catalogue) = 0.33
